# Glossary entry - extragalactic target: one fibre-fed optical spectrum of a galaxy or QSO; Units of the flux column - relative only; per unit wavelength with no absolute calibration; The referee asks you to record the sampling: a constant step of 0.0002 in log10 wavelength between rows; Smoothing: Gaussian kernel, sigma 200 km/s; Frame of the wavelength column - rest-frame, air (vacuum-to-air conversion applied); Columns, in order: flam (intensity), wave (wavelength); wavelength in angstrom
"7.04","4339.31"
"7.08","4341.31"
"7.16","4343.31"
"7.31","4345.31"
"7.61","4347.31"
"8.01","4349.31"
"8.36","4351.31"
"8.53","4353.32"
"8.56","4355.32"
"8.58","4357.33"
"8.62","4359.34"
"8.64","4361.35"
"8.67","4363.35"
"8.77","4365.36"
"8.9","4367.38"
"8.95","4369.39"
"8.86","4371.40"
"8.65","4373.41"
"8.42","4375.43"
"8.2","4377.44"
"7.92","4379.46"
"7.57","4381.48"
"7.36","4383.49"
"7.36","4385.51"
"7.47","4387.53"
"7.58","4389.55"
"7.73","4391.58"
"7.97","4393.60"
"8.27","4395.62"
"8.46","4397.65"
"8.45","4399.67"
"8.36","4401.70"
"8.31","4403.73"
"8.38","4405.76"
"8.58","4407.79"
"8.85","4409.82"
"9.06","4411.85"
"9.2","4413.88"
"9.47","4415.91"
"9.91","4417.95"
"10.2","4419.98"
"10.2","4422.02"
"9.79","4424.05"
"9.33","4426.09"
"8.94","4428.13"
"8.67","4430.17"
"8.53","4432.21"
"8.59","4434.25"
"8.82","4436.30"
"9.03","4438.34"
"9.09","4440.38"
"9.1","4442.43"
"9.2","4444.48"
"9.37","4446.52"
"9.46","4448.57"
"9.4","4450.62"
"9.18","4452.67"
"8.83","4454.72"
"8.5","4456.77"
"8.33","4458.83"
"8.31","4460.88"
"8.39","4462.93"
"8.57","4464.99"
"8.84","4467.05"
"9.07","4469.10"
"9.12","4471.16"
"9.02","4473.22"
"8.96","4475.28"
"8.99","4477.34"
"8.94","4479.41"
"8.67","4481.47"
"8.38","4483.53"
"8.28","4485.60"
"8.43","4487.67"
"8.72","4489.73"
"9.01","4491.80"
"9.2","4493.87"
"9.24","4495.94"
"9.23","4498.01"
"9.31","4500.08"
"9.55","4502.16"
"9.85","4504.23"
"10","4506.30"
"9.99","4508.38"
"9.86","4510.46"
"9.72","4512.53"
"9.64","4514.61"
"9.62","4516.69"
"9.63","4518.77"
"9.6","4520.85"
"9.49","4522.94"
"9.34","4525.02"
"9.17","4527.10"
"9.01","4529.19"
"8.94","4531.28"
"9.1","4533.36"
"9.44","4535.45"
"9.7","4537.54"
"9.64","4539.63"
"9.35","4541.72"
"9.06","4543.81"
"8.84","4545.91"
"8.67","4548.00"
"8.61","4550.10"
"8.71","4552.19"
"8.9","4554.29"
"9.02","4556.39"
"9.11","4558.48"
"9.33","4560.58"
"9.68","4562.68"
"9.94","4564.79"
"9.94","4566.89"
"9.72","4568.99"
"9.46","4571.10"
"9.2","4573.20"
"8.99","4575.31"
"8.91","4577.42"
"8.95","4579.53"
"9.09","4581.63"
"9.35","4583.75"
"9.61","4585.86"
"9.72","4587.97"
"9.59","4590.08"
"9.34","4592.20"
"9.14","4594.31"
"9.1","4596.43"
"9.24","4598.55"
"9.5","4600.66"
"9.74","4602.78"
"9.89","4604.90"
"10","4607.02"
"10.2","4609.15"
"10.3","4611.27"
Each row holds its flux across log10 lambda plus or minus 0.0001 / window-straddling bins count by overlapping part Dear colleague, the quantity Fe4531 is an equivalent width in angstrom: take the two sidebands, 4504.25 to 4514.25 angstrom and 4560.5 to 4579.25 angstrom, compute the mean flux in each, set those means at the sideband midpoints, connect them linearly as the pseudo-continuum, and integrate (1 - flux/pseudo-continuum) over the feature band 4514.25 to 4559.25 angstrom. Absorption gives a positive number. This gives 2.23 angstrom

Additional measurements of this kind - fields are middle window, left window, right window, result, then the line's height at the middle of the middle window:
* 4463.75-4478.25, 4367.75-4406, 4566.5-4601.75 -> -0.5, 8.64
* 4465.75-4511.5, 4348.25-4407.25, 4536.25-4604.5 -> -1.3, 8.86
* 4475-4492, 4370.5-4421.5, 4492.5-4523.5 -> 1.2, 9.34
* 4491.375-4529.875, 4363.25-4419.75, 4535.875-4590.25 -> -2.1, 9.02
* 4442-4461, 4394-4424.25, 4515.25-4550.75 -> 0.2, 9.08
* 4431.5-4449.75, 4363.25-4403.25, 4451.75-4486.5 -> -1.0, 8.55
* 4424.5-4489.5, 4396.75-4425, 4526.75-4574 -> 2.0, 9.14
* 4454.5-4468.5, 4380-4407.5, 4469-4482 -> 0.4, 8.8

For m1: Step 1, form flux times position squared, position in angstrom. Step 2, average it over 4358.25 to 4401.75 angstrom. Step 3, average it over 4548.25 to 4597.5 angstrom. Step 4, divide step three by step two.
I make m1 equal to 1.23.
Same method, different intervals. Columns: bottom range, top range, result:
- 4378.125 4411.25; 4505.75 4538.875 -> 1.25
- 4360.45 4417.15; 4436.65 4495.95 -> 1.10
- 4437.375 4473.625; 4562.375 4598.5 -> 1.11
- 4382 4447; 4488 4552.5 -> 1.12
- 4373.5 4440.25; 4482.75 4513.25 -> 1.12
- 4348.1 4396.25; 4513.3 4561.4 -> 1.20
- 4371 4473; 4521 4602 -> 1.13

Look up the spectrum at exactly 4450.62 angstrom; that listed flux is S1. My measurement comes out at 9.4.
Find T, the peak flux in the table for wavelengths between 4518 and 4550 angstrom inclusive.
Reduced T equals 9.7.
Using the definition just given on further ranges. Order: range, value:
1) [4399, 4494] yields 10.2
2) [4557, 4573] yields 9.94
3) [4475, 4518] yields 10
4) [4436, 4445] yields 9.2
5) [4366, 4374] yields 8.95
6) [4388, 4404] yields 8.46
